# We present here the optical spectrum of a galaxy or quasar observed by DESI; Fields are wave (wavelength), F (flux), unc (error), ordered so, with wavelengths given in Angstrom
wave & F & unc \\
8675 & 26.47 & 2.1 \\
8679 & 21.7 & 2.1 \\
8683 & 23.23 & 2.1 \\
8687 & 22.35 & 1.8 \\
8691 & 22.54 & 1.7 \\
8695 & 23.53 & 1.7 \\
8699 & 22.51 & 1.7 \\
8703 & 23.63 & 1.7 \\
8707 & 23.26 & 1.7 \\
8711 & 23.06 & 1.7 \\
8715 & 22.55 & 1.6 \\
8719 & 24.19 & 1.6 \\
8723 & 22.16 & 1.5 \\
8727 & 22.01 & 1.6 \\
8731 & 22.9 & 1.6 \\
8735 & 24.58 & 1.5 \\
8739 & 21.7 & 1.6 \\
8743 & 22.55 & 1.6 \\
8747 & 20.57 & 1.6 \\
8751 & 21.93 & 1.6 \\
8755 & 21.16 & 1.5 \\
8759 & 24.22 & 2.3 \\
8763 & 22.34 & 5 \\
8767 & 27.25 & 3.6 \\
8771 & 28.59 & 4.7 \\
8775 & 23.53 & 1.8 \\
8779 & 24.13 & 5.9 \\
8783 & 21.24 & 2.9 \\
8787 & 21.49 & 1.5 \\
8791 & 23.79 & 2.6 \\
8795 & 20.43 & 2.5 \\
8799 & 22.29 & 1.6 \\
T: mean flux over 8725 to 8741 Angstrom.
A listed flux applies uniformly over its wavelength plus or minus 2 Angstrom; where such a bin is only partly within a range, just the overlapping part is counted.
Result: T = 22.8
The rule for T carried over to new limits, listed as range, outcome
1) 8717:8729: 22.8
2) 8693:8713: 23.2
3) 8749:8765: 22.4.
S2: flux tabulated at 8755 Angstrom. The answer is 21.16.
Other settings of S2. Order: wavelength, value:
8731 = 22.9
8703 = 23.63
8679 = 21.7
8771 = 28.59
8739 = 21.7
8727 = 22.01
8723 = 22.16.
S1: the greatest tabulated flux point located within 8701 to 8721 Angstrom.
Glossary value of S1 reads 24.19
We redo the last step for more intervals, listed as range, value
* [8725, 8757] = 24.58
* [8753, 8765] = 24.22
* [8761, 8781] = 28.59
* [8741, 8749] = 22.55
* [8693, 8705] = 23.63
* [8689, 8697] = 23.53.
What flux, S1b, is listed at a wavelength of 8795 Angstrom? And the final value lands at 20.43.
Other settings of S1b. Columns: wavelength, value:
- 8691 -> 22.54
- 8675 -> 26.47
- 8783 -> 21.24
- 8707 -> 23.26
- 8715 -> 22.55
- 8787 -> 21.49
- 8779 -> 24.13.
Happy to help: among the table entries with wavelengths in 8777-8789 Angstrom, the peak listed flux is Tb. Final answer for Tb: 24.13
